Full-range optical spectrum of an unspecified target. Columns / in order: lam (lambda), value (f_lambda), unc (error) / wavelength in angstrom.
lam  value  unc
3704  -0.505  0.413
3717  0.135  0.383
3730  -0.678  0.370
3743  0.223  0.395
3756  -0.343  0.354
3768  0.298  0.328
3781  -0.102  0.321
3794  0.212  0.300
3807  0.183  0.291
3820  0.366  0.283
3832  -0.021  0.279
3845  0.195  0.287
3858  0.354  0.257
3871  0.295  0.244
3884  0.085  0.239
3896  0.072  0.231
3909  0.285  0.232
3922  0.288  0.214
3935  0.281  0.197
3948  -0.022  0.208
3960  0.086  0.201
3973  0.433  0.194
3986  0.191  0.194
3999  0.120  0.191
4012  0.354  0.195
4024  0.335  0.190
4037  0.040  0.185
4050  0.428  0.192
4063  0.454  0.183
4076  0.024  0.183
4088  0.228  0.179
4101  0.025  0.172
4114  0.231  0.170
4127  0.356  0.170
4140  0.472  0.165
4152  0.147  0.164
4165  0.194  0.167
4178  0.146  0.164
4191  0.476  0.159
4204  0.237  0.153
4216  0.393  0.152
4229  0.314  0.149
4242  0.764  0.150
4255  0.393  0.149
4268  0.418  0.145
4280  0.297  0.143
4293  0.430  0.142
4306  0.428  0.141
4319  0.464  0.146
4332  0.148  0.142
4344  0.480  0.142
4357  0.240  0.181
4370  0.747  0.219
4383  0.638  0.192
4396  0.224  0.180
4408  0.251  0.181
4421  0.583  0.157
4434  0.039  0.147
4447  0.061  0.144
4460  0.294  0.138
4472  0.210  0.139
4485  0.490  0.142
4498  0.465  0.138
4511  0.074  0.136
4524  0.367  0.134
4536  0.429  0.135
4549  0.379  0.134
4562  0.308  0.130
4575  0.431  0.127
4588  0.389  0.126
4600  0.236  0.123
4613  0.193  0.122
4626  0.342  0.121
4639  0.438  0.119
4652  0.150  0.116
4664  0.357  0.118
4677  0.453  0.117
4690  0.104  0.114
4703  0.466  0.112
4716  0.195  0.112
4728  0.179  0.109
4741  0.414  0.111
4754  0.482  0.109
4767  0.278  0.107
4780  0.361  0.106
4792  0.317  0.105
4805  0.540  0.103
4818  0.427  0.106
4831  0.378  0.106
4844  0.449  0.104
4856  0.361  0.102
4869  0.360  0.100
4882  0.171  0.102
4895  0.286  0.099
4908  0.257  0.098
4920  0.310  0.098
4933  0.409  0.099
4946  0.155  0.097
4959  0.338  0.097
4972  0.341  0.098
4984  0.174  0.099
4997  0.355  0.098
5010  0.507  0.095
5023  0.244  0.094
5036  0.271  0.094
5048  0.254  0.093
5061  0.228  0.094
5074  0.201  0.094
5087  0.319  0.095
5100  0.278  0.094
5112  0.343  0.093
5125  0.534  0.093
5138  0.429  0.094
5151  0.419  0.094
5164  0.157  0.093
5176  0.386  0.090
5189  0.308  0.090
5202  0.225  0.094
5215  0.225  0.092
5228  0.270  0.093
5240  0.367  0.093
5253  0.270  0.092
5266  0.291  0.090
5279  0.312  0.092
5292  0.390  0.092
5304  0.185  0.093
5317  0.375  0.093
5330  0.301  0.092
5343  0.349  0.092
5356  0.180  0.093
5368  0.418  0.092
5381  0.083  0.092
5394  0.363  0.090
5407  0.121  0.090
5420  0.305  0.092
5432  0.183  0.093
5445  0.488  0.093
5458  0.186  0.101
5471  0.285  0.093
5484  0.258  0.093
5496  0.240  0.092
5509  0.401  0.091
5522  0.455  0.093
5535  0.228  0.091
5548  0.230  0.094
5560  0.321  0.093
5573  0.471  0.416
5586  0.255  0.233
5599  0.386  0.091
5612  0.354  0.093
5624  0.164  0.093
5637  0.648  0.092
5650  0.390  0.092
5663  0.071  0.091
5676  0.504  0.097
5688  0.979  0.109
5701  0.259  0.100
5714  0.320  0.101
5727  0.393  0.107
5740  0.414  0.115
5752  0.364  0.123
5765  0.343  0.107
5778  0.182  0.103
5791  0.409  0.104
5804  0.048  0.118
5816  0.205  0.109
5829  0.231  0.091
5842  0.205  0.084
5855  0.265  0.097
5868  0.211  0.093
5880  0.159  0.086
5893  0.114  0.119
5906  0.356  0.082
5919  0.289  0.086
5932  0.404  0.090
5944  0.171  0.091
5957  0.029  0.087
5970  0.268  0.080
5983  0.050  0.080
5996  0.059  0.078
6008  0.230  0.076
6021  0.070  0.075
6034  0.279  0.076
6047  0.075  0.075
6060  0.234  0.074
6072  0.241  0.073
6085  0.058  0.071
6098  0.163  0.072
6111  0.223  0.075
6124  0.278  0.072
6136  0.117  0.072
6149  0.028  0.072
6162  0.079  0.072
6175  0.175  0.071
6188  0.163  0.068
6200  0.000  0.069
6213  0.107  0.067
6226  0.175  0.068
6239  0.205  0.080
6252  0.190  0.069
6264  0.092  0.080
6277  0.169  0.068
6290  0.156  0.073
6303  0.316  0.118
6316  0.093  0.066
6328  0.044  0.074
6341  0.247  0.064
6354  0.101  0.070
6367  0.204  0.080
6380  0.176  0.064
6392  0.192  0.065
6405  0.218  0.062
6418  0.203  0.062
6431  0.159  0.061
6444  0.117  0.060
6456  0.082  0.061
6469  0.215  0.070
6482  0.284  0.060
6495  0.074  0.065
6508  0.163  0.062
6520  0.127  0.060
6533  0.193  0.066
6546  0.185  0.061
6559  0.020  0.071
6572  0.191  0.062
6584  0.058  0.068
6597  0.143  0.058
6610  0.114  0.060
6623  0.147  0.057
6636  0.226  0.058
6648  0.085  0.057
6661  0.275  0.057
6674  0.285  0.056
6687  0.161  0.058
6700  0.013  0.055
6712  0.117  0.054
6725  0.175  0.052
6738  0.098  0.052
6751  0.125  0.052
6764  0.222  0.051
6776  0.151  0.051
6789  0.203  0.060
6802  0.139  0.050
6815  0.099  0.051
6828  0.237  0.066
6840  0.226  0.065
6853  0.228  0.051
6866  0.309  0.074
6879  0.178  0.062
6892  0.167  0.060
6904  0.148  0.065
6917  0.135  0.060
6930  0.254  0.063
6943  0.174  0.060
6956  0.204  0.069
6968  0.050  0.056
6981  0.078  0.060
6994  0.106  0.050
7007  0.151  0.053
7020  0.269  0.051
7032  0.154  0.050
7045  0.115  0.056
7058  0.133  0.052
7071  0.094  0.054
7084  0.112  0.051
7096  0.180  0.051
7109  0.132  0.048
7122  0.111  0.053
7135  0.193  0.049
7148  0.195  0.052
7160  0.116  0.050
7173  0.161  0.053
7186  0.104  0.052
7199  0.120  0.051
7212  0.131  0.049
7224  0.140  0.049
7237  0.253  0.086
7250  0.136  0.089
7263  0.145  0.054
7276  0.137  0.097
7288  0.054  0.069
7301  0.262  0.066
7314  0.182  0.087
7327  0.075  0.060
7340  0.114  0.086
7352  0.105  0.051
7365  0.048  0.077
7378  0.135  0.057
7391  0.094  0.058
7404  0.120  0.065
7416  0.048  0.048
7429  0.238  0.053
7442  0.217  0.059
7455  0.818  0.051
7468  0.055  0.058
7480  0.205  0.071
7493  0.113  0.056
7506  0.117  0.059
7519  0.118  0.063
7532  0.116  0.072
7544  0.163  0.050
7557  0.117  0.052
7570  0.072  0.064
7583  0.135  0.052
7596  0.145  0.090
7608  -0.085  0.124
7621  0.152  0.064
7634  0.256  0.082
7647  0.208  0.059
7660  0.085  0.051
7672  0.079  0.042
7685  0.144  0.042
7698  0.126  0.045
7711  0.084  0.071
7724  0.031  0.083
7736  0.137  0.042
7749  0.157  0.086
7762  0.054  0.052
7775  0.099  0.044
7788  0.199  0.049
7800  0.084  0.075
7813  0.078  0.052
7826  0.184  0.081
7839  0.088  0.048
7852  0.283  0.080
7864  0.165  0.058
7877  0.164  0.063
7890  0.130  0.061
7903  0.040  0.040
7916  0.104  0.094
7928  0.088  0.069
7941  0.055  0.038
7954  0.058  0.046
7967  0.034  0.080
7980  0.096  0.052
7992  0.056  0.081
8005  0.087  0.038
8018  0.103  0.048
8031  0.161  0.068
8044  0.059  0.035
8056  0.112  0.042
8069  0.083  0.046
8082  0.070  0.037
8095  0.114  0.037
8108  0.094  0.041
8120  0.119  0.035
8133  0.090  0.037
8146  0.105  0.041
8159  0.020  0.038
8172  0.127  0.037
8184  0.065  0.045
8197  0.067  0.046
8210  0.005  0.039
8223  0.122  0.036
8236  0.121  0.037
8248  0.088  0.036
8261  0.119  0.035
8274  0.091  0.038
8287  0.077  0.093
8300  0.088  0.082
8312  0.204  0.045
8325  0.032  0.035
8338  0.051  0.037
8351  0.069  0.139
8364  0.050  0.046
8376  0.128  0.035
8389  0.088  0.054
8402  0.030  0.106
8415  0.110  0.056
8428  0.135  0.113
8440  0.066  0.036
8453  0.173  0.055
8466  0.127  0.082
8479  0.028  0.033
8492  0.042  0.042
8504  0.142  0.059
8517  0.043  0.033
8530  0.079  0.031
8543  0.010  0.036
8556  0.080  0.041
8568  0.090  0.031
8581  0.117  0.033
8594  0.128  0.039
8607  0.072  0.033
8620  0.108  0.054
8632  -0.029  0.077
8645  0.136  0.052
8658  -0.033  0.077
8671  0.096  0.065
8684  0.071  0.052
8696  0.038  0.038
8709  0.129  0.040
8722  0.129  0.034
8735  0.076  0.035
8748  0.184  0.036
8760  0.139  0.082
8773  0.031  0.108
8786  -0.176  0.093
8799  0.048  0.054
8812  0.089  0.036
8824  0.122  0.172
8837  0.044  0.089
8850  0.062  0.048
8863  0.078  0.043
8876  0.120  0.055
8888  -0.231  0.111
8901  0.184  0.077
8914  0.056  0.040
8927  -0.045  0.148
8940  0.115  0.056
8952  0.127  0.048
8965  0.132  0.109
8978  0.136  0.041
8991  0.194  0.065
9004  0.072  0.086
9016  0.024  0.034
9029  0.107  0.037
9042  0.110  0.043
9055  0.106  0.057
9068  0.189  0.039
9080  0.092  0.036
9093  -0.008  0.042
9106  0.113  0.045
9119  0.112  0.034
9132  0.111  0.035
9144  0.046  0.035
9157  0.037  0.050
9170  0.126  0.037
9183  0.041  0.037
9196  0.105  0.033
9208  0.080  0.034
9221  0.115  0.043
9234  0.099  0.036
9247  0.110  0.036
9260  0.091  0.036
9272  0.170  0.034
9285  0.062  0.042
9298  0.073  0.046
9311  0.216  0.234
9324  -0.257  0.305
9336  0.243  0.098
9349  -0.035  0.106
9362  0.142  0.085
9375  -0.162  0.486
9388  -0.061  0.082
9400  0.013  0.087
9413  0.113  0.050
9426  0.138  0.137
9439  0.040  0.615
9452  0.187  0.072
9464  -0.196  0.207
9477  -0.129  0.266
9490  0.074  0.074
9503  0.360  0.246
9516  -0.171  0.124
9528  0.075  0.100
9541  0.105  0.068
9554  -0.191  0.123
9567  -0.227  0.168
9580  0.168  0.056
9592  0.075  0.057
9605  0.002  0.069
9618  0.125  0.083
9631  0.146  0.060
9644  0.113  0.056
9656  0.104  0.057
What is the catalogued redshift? 0.14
